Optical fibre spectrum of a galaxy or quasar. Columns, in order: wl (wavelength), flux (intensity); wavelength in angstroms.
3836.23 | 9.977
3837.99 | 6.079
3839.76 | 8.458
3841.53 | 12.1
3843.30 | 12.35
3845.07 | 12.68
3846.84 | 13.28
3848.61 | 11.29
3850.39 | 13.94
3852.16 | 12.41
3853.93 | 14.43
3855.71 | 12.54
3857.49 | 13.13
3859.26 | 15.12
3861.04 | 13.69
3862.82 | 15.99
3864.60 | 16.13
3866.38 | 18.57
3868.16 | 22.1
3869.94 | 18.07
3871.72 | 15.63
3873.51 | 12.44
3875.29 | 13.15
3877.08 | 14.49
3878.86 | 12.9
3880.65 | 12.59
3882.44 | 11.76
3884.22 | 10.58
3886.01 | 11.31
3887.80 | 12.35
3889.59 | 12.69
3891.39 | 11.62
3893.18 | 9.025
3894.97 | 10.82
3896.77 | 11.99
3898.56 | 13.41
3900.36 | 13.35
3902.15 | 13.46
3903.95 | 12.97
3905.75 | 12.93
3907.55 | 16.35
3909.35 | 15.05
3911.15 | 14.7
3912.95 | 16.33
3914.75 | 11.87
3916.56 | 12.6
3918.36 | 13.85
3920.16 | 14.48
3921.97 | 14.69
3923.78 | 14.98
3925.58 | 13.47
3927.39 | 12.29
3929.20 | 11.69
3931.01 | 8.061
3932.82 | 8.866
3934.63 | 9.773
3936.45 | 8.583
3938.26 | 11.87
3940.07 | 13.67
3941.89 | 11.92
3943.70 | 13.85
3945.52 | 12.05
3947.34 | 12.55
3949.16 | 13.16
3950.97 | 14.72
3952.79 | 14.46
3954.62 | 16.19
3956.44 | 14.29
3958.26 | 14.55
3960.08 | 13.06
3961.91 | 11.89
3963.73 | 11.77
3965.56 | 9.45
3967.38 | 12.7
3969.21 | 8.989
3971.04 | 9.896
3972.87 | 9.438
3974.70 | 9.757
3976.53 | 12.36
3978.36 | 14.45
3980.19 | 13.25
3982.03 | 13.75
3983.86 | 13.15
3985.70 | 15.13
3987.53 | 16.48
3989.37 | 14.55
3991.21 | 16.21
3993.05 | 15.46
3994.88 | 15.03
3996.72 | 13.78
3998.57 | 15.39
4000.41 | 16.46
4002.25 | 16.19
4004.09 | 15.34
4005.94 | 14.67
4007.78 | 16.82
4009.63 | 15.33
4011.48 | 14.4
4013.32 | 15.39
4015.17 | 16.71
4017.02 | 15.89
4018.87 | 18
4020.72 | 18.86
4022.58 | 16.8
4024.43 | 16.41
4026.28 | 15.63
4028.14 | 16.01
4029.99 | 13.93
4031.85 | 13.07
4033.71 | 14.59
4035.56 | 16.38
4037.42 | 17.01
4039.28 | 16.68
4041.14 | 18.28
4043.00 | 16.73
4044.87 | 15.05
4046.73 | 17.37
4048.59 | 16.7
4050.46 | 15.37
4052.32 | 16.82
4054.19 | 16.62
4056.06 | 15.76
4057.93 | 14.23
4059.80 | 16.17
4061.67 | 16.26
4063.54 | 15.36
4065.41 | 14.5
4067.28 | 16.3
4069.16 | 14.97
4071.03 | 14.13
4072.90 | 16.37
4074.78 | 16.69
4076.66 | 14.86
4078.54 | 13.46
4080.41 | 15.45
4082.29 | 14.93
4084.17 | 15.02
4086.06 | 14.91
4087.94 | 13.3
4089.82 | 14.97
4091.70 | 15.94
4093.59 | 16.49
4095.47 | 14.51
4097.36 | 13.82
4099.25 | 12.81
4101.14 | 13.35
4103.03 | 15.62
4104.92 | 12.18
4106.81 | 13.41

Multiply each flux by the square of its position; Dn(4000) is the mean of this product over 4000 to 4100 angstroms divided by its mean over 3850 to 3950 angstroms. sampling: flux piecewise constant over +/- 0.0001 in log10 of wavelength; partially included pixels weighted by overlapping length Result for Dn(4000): 1.3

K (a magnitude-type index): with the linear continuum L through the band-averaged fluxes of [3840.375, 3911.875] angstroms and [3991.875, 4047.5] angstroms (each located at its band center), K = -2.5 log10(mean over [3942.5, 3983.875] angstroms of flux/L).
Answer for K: 0.19 mag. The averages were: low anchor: 13.6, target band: 12.6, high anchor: 15.9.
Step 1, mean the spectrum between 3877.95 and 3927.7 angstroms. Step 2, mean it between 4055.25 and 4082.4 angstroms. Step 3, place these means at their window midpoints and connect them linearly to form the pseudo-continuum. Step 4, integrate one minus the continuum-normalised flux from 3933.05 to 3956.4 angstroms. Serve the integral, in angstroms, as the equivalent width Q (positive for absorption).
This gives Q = 1.6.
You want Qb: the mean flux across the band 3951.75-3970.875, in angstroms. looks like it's 12.6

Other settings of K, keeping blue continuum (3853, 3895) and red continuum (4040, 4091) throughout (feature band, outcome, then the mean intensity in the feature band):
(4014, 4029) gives -0.107 mag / 16.8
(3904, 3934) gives 0.081 mag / 13.2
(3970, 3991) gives 0.141 mag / 13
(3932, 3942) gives 0.324 mag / 10.7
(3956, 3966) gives 0.166 mag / 12.6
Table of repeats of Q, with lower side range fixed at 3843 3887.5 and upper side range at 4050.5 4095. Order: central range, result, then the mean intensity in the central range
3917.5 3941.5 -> 4.0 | 12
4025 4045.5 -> -0.9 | 15.8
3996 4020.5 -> -1.4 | 15.8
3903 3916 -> 0.0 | 14.3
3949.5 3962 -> 0.3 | 14.3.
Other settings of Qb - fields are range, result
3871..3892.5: 12.6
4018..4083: 15.9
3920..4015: 13.3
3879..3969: 12.6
